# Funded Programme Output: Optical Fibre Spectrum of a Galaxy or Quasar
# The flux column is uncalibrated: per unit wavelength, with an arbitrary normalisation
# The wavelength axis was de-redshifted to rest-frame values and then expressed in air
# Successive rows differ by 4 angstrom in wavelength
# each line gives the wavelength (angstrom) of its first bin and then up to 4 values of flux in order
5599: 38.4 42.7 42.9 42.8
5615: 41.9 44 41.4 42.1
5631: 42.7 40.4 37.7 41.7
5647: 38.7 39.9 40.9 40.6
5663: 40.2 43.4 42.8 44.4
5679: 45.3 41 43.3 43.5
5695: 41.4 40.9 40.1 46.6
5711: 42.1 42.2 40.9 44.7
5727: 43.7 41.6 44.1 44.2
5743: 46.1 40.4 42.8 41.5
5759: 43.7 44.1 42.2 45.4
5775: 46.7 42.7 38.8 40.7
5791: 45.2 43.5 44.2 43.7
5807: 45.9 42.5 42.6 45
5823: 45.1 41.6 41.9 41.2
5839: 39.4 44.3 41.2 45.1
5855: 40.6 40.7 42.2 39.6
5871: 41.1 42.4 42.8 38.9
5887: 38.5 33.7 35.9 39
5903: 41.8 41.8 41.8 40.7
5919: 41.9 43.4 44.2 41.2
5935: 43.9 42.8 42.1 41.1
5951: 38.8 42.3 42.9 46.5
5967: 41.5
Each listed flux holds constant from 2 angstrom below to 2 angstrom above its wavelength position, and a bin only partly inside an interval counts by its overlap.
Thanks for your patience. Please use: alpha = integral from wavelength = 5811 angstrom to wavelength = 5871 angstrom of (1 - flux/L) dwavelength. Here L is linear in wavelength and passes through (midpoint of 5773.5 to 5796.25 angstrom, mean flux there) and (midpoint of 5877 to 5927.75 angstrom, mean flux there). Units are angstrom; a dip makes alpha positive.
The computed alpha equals -0.80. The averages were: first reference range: 42.8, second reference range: 40.2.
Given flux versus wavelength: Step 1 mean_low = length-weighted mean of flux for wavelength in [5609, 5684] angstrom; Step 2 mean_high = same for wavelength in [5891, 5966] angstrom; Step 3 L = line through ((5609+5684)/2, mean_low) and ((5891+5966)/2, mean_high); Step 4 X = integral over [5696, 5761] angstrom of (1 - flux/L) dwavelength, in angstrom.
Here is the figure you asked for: -1.8 angstrom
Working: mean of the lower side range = 41.7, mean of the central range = 42.8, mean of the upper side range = 41.6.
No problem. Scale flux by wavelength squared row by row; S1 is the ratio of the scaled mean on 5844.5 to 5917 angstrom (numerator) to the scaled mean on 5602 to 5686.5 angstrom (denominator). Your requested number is 1.1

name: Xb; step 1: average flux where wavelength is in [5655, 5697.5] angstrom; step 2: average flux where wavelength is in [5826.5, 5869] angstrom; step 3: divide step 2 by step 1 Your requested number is 1.0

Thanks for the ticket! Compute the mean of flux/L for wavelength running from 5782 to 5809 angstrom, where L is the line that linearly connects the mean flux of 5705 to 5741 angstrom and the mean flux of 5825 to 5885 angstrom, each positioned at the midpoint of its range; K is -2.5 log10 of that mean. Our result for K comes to -0.02 mag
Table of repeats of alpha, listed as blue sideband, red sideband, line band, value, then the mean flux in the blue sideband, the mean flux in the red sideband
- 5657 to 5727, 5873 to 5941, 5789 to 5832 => -2.2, 42.6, 40.9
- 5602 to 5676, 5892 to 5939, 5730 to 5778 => -2.4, 41.6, 41.3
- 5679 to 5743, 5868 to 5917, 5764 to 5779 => -0.9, 42.9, 39.9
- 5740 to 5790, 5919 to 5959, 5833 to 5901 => 3.4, 43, 42.2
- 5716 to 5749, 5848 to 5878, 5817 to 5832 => -0.5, 43.2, 41.7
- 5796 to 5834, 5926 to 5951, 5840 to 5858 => 0.3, 43.5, 42.2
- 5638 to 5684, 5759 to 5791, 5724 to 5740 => -0.3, 41.5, 43.1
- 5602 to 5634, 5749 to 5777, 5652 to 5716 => 1.0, 42.5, 43.8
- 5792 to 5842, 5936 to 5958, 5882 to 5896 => 1.9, 43.1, 41.6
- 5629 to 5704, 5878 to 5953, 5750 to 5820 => -3.8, 41.5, 40.7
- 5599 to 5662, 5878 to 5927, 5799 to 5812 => -1.2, 41.2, 40.1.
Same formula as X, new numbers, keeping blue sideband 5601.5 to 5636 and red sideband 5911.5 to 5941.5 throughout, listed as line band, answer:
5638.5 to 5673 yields 1.31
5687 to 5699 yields 0.02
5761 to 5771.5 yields -0.31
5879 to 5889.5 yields 0.81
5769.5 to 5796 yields -0.48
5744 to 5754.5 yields 0.11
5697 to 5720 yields 0.13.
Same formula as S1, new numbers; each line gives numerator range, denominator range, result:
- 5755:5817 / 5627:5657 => 1.13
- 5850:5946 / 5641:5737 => 1.04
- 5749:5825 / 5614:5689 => 1.09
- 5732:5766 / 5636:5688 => 1.08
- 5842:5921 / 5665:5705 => 1.02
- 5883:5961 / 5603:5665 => 1.10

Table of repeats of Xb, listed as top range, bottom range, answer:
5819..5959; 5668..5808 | 0.96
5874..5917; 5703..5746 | 0.91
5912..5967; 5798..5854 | 0.98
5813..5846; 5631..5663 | 1.06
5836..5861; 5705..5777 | 0.96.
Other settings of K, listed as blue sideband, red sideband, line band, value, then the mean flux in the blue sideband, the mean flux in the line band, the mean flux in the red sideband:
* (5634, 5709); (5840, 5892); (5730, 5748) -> -0.05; 41.7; 43.5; 41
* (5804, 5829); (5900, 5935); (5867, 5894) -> 0.09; 43.8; 39.4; 42.1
